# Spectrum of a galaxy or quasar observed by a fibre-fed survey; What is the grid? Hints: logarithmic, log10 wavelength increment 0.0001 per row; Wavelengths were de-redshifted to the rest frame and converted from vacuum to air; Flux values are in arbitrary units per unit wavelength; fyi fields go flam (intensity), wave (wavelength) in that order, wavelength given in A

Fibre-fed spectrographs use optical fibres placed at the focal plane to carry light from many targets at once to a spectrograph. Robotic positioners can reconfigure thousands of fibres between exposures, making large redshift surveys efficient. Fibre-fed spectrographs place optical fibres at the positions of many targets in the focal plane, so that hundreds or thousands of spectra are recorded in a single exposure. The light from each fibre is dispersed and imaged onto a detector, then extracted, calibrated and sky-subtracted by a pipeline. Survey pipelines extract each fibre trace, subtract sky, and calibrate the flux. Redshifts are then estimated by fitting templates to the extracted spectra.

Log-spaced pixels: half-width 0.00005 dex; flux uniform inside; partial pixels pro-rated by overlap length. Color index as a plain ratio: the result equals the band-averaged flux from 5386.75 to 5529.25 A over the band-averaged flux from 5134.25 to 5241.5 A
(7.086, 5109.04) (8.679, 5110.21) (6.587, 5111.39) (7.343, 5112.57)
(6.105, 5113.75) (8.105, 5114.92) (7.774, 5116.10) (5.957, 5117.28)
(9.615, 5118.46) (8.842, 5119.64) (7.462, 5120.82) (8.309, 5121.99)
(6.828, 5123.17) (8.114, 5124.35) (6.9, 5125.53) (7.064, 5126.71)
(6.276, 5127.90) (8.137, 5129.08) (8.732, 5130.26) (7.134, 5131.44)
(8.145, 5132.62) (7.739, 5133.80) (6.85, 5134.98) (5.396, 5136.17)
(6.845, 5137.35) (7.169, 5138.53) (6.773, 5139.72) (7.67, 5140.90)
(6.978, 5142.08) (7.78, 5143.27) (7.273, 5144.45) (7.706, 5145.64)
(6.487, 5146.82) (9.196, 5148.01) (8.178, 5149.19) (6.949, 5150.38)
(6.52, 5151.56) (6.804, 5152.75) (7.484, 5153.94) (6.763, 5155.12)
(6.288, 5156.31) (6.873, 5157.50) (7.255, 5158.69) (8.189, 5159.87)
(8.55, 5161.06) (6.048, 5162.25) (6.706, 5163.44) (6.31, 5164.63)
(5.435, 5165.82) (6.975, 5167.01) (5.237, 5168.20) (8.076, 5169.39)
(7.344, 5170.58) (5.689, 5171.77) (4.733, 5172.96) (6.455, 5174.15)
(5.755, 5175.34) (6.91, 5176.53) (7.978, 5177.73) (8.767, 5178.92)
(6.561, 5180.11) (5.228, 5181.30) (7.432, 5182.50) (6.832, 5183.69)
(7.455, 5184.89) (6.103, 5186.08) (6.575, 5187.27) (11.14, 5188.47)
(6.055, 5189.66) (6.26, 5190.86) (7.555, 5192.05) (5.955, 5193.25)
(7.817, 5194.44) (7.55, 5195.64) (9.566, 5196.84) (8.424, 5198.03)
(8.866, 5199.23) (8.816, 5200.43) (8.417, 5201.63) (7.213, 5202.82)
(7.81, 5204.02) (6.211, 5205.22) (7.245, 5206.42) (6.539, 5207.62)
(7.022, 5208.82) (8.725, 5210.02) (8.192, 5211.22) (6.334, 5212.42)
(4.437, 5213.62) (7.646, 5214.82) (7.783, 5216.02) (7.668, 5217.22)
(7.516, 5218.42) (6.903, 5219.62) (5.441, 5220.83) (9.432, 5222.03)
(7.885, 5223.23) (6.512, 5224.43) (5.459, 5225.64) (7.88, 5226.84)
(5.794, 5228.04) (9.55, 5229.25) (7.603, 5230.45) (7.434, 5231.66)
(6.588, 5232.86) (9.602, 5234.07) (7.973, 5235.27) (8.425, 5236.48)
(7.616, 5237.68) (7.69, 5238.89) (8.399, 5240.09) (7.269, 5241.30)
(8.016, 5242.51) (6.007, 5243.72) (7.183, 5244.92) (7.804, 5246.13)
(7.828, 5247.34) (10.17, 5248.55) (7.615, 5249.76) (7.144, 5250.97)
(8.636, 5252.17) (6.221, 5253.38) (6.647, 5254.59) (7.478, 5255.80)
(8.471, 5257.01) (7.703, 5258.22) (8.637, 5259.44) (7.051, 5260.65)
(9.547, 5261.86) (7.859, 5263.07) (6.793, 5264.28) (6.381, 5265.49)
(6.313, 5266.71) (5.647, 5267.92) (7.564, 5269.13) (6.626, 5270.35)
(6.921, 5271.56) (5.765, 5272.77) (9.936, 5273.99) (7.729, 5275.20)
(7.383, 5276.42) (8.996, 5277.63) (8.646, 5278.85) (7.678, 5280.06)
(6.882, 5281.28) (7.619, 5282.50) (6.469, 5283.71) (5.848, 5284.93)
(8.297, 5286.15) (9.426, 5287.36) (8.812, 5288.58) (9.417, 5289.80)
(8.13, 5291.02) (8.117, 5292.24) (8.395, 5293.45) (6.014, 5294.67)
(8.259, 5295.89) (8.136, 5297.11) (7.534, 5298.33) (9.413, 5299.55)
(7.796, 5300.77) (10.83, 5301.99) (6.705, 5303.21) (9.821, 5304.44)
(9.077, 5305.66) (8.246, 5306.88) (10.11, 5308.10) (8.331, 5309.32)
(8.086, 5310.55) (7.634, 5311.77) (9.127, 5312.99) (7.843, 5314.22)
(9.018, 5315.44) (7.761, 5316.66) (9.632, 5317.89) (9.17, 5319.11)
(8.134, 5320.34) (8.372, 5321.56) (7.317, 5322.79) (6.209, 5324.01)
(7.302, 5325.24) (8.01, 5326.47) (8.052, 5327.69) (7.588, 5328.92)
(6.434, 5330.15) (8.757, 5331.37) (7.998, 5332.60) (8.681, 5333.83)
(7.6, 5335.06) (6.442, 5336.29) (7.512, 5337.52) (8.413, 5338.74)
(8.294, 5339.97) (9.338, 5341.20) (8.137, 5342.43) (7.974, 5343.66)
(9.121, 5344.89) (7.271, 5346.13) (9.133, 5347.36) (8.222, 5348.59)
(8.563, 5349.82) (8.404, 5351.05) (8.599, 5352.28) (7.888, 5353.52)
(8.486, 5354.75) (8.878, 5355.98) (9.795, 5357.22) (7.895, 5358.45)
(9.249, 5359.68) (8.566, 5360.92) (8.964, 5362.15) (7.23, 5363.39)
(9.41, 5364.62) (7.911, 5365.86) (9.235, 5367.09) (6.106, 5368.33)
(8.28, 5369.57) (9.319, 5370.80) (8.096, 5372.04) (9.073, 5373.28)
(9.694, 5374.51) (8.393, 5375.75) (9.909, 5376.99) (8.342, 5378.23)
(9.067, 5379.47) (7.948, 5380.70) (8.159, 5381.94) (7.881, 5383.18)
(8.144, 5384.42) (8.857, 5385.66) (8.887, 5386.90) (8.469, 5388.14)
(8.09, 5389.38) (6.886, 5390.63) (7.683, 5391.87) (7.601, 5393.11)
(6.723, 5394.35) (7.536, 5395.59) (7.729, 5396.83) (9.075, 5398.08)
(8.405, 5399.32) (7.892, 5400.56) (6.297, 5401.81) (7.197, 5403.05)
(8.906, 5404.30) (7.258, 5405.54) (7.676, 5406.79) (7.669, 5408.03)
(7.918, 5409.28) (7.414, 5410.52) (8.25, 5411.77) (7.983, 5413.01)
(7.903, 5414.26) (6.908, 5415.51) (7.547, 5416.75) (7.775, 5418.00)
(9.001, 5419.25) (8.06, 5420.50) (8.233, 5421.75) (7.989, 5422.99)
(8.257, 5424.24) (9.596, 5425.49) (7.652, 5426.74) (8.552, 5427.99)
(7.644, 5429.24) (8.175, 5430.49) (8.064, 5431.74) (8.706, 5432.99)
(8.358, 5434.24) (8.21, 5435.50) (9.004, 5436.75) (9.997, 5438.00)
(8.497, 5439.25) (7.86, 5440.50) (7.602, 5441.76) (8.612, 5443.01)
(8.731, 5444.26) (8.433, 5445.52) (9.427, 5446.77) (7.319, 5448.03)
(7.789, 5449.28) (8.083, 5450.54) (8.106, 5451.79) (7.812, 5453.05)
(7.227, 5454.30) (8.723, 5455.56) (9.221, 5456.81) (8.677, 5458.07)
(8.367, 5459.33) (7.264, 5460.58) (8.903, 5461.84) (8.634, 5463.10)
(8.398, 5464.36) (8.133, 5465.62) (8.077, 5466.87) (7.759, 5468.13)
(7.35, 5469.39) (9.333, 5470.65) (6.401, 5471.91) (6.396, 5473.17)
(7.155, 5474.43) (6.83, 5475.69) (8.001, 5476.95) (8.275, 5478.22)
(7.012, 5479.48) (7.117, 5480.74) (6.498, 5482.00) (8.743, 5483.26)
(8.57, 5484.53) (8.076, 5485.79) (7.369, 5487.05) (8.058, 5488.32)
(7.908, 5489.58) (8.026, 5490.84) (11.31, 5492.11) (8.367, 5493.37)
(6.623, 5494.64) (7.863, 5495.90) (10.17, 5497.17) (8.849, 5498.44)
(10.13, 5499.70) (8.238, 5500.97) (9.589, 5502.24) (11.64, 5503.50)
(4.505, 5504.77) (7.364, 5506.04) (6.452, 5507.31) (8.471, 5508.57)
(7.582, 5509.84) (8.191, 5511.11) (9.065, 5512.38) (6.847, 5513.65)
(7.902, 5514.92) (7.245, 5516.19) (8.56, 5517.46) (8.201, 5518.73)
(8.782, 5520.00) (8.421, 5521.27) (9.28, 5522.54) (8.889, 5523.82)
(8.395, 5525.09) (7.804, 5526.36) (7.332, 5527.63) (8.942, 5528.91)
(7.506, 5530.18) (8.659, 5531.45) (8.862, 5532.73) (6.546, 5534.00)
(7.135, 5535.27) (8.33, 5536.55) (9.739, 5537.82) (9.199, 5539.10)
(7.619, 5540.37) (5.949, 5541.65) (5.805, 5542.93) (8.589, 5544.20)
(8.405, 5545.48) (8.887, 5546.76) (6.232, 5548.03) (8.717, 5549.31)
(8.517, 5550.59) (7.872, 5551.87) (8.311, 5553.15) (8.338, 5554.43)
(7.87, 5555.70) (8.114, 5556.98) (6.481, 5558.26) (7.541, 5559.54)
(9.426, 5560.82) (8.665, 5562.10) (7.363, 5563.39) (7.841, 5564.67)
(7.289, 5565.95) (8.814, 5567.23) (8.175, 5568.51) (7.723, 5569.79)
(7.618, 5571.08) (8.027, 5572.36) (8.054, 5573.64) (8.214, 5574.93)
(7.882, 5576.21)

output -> 1.12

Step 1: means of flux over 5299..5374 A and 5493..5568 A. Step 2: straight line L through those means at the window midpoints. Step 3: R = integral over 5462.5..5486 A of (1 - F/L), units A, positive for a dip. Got 1.32 A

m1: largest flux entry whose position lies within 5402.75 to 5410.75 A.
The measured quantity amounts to 8.906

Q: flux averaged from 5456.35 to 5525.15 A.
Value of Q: 8.13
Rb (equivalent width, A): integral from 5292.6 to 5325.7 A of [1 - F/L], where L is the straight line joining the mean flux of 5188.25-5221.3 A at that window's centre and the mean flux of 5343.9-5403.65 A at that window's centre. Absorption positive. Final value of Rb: -1.42 A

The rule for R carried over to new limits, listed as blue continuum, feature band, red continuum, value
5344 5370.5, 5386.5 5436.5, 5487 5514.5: 2.6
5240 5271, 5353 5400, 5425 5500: -2.8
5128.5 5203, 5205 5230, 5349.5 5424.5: 0.9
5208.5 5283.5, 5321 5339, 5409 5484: 0.3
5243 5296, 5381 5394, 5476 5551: -0.3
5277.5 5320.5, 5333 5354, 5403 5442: 0.1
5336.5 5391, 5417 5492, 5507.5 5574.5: 1.0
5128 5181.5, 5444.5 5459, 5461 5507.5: -0.6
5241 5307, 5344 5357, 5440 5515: -1.0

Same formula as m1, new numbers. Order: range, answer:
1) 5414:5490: 9.997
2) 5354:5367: 9.795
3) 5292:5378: 10.83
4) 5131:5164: 9.196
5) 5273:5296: 9.936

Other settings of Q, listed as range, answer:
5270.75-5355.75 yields 8.13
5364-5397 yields 8.28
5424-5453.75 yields 8.35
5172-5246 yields 7.34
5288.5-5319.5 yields 8.51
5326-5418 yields 8.15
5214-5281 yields 7.56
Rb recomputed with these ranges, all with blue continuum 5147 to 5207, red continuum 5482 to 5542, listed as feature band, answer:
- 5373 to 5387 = -1.56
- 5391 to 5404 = 0.39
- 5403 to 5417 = 0.29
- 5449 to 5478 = 0.47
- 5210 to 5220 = 0.17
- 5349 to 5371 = -2.05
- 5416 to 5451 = -1.49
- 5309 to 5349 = -2.28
